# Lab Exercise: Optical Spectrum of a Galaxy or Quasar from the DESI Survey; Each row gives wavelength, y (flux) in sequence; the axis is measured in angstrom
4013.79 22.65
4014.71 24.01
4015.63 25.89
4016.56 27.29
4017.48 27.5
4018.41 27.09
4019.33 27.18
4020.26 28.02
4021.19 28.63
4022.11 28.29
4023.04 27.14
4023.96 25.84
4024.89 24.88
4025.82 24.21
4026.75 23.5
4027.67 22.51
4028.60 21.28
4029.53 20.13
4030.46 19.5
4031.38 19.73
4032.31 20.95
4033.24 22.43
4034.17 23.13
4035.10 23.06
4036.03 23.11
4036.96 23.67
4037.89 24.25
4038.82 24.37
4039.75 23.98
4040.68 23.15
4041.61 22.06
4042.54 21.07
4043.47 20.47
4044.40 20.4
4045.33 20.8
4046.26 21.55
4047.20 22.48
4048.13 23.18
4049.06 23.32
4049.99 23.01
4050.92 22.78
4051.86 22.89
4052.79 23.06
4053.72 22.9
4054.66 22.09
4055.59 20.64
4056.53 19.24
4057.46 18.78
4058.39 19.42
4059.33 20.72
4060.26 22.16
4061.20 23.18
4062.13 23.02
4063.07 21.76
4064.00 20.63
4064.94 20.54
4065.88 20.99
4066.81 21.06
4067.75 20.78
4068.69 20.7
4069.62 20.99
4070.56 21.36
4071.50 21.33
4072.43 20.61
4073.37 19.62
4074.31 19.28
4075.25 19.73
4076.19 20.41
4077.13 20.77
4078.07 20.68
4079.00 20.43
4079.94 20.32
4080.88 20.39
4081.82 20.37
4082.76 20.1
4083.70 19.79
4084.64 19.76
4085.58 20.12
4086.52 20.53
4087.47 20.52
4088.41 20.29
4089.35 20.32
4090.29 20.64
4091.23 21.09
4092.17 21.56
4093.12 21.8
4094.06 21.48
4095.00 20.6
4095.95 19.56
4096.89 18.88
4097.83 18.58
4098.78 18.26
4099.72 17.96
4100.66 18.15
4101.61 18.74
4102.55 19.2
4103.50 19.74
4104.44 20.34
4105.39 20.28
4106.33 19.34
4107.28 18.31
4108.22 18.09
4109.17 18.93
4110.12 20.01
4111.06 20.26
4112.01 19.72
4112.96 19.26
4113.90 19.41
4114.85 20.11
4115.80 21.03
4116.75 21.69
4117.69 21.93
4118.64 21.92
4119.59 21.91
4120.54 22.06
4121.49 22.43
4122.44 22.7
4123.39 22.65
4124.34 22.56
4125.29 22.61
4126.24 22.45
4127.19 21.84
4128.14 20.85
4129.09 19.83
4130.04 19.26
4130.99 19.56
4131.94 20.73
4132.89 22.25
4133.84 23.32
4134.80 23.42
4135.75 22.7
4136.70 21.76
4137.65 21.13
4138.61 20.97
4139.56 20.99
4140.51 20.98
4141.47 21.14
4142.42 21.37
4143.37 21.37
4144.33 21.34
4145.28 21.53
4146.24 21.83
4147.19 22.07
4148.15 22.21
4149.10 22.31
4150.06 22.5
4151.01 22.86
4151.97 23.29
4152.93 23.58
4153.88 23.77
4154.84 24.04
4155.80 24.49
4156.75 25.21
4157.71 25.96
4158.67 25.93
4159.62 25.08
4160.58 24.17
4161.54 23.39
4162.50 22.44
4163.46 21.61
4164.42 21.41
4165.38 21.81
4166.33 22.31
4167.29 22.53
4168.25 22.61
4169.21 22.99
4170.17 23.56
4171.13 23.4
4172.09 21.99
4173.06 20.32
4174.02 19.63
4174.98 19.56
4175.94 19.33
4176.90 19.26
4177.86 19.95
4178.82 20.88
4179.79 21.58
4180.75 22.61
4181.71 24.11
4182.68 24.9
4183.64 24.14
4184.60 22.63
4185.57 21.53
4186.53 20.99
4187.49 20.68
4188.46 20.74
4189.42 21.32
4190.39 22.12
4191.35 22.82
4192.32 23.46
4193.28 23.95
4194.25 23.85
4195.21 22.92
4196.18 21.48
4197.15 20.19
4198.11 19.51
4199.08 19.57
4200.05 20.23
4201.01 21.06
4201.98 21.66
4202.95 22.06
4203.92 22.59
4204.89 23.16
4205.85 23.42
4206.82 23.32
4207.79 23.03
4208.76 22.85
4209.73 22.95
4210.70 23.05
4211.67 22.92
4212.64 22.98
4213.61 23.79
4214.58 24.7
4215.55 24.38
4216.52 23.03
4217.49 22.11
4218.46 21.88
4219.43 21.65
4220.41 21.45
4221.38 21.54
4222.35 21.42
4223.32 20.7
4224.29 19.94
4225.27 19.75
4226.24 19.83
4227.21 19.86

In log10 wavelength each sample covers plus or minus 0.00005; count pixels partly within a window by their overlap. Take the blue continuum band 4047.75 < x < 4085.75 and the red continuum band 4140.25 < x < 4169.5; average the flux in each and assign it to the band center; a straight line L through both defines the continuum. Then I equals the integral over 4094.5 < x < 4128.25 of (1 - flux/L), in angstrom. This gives 2.51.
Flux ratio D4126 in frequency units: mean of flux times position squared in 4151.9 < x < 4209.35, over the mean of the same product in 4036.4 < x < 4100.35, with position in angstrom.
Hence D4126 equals 1.12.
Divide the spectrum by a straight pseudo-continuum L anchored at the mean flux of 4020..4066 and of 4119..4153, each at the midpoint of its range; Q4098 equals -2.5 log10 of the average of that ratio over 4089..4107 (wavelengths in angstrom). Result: 0.12 mag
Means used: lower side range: 22.6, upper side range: 21.8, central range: 19.8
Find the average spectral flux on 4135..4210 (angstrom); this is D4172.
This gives 22.2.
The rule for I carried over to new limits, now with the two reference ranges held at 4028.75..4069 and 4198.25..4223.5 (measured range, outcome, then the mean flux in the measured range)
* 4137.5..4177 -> -0.4 angstrom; 22.4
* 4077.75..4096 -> 1.2 angstrom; 20.5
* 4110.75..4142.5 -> 1.0 angstrom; 21.4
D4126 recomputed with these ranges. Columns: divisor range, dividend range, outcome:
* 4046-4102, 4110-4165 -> 1.10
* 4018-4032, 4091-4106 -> 0.84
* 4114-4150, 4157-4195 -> 1.06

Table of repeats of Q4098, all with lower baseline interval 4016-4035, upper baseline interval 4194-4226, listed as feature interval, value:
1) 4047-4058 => 0.10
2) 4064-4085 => 0.16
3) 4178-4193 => 0.01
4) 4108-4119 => 0.15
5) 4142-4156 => 0.02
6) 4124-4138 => 0.07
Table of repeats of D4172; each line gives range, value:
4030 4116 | 20.8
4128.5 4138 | 21.4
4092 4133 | 20.4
